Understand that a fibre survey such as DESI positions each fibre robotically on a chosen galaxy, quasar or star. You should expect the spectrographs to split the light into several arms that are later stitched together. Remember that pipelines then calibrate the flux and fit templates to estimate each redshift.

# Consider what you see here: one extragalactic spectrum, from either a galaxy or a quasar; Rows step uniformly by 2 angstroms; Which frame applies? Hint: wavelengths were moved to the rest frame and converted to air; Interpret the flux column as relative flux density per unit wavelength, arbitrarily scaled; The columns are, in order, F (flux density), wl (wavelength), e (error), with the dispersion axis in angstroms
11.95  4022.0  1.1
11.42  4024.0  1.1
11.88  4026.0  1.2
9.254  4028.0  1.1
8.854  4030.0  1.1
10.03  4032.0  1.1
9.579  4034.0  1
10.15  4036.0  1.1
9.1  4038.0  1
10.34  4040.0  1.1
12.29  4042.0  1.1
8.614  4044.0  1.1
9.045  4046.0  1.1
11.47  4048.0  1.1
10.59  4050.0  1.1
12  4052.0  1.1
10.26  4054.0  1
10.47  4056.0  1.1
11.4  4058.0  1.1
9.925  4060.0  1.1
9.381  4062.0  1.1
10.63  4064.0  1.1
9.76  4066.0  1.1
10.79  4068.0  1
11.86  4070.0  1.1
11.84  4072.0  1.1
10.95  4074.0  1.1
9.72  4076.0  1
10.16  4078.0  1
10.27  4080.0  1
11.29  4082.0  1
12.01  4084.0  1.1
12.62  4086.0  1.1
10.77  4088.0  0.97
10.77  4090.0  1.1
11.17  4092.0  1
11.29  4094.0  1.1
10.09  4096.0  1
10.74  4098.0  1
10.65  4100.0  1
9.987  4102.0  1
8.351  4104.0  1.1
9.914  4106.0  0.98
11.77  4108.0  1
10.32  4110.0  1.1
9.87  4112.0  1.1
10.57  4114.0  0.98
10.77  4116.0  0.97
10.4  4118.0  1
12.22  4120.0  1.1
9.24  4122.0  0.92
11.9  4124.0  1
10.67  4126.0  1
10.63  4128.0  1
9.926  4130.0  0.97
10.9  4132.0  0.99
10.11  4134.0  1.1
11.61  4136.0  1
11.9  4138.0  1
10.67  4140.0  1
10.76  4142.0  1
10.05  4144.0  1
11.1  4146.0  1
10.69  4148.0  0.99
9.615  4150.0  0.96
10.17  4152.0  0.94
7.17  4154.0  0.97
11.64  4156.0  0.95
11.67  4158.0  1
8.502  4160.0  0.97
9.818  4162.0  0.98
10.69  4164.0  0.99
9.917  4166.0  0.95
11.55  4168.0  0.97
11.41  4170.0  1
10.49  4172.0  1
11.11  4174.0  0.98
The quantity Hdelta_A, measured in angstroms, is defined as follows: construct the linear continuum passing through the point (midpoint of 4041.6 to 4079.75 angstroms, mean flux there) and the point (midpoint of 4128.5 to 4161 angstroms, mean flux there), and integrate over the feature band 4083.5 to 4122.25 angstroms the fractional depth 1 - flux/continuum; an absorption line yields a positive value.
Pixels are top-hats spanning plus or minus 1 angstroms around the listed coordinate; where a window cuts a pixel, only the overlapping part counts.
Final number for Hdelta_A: -0.8 angstroms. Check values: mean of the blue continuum 10.6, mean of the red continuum 10.4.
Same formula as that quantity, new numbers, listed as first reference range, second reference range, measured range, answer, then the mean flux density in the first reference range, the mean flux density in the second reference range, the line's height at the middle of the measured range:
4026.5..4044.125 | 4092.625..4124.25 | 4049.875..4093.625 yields -2.8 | 9.92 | 10.5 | 10.2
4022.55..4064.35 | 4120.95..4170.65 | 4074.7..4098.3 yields -1.2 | 10.3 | 10.5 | 10.4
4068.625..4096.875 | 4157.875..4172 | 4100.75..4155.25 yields 1.5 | 11.1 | 10.4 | 10.7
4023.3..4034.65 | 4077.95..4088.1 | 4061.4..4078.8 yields 0.7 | 10.2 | 11.3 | 11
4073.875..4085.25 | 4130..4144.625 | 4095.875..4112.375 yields 0.9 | 10.8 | 10.8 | 10.8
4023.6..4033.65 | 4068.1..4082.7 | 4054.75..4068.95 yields 0.4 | 10.2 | 10.9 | 10.7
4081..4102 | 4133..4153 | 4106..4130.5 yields 0.4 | 11.1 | 10.7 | 10.9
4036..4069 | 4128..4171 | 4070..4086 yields -1.0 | 10.4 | 10.5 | 10.4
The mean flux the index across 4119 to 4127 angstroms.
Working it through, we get 11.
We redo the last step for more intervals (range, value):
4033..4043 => 10.3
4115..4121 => 11.1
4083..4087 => 12.3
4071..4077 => 10.8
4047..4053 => 11.4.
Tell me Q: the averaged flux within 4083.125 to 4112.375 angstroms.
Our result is 10.7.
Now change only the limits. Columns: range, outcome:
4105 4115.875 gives 10.5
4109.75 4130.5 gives 10.6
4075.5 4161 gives 10.6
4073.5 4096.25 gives 11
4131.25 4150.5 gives 10.8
